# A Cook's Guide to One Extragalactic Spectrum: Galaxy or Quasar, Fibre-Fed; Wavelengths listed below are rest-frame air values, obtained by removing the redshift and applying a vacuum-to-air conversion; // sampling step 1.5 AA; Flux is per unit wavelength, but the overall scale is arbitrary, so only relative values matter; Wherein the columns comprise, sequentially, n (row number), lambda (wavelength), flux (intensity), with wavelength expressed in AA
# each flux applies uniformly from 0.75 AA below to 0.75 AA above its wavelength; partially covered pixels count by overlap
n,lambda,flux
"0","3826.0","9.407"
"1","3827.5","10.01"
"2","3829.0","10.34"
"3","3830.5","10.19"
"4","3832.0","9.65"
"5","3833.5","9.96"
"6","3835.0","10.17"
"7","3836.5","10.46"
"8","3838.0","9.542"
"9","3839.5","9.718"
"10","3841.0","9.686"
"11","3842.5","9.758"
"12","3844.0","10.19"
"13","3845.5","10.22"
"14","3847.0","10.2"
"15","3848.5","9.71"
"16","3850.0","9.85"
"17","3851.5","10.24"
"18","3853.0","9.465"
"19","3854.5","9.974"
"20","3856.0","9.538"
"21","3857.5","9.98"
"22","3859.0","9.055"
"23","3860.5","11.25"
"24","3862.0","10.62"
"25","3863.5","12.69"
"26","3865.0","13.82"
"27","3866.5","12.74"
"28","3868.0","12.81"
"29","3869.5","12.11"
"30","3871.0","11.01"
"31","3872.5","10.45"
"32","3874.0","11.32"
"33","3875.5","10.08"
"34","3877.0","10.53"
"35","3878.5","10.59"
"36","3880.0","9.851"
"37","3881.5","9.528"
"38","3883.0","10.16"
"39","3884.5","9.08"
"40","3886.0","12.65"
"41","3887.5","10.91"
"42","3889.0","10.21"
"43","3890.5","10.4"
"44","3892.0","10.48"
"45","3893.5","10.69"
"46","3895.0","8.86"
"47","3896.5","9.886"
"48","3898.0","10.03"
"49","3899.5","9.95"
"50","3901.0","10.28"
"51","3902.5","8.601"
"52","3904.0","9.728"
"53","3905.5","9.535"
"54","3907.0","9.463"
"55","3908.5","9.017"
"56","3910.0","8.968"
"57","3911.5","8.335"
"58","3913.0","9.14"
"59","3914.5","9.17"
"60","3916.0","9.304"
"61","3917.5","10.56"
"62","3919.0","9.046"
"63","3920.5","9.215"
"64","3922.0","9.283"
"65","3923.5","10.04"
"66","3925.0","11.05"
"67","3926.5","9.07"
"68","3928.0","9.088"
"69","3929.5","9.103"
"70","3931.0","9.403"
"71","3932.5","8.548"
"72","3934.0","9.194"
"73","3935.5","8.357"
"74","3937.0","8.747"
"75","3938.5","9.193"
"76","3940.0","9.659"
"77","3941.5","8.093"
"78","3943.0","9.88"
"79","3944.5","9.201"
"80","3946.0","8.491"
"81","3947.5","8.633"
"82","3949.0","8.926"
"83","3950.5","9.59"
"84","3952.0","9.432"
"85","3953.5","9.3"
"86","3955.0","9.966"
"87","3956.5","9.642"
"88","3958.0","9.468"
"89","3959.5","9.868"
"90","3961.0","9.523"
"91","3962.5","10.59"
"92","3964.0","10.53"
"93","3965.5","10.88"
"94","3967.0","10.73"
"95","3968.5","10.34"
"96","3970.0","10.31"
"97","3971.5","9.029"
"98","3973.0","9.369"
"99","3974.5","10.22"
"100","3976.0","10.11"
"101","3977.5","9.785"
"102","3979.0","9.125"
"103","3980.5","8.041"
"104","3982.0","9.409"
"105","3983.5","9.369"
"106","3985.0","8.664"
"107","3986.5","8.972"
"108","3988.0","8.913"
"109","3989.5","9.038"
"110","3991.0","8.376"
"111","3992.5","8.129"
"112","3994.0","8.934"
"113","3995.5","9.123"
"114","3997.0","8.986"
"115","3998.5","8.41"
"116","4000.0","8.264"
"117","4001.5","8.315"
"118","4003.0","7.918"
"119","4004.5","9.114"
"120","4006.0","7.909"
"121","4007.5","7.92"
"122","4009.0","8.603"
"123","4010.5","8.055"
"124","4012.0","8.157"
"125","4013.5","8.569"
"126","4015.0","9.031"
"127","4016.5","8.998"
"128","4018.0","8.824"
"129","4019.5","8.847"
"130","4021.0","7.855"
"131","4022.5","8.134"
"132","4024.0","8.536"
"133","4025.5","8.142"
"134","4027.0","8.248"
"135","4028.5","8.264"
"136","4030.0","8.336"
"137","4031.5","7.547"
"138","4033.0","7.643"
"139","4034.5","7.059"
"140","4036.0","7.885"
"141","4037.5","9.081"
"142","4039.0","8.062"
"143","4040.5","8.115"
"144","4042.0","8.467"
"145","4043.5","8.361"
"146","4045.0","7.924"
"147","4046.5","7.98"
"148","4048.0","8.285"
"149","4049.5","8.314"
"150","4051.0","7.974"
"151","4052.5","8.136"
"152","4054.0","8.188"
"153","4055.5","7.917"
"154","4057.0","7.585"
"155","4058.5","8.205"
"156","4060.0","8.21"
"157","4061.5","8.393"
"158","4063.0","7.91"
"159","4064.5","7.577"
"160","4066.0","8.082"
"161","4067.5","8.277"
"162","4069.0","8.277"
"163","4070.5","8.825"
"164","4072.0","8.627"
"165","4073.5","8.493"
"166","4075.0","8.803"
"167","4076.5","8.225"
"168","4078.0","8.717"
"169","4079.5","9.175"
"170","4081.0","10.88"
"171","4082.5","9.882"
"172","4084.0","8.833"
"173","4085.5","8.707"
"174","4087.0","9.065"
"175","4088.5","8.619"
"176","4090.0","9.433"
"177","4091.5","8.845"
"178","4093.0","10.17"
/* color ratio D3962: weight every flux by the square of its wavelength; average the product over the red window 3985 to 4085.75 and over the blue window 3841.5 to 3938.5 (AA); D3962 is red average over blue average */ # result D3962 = 0.90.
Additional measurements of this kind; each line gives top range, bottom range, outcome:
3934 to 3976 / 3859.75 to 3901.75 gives 0.92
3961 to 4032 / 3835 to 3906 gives 0.91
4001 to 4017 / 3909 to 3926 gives 0.93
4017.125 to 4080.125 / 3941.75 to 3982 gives 0.89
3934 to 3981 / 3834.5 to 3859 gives 1.02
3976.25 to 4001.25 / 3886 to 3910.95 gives 0.94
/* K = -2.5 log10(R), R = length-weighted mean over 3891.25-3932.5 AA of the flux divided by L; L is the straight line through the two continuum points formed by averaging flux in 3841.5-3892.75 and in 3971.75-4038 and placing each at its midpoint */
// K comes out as 0.05 mag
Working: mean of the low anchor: 10.6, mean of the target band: 9.51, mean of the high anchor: 8.6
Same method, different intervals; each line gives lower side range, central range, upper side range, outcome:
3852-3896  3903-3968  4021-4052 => 0.033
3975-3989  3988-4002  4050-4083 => 0.052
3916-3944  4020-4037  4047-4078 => 0.067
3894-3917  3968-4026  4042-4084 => 0.002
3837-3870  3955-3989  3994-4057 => -0.079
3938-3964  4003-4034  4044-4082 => 0.060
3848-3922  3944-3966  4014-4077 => -0.029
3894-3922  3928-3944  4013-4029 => 0.018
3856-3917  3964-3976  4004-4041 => -0.123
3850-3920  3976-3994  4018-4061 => -0.008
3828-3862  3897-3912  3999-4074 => 0.002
